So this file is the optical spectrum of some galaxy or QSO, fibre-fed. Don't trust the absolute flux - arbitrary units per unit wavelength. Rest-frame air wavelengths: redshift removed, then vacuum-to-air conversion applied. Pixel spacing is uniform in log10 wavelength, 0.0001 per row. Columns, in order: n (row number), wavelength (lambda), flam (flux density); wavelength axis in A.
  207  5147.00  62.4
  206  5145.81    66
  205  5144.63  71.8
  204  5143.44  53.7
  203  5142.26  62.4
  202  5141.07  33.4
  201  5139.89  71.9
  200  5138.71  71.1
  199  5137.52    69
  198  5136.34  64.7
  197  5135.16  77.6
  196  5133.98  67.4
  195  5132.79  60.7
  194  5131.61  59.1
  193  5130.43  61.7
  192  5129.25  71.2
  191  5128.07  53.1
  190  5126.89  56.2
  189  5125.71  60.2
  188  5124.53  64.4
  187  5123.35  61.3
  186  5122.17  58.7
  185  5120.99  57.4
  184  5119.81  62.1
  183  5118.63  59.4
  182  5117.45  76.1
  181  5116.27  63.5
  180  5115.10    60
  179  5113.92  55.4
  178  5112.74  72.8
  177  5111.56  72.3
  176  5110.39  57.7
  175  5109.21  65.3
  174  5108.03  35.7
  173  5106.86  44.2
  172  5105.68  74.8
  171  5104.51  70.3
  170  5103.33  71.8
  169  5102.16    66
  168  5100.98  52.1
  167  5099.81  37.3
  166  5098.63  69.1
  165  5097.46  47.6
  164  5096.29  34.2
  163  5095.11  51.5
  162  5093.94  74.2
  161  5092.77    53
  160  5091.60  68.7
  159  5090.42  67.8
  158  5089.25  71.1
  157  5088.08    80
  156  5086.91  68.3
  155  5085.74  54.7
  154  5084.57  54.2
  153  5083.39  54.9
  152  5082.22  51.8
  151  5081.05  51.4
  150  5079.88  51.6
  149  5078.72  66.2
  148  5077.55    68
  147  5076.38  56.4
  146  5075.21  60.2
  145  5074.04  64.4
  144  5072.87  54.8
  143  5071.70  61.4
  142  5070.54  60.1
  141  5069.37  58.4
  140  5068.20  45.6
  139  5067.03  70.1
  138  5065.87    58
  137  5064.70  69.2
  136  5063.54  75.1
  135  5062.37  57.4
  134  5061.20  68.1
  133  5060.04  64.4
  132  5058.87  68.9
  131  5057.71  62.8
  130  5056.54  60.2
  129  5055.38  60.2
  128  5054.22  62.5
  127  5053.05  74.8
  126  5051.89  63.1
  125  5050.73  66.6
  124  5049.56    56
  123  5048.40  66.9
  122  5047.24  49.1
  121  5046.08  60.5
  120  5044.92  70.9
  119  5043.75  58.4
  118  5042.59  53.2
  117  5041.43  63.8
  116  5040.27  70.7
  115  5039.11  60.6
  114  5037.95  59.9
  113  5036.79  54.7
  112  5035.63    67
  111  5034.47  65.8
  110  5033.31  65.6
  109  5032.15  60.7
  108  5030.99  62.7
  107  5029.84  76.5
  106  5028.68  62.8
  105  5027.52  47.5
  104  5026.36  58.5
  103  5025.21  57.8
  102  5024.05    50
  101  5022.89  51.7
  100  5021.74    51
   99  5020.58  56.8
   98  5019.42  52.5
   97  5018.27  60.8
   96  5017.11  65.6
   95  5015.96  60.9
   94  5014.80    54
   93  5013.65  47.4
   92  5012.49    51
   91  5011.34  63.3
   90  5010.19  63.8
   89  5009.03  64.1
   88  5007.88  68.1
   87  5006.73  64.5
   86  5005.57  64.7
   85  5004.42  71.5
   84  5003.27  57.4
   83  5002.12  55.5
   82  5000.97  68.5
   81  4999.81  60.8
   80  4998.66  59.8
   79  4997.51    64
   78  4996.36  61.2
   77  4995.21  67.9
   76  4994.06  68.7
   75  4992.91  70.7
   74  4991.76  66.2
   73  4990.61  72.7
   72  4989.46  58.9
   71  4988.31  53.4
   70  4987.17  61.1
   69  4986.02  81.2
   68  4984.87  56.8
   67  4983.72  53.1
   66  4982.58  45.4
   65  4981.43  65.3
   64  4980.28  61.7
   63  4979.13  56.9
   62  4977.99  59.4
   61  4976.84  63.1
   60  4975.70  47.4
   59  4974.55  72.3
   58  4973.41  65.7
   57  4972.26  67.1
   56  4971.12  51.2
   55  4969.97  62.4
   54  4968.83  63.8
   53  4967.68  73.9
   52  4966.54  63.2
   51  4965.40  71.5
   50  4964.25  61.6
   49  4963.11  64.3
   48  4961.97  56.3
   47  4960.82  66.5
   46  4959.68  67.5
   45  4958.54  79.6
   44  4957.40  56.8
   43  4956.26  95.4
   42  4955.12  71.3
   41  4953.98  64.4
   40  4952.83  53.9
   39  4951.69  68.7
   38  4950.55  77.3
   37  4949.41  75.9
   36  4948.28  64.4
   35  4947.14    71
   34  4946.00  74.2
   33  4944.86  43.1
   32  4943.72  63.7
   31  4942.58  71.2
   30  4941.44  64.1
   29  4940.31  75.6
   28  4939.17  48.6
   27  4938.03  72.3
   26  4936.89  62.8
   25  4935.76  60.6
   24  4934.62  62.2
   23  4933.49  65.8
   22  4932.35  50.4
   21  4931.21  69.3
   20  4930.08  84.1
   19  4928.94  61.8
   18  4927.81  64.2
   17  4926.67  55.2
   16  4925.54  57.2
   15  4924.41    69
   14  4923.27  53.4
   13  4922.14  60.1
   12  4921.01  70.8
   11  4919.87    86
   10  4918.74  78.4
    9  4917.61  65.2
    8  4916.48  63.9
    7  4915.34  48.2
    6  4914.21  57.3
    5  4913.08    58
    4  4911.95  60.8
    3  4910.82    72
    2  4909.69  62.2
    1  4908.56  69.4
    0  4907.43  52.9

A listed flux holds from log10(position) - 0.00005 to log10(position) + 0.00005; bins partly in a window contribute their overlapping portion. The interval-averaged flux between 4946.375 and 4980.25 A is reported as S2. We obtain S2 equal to 65.9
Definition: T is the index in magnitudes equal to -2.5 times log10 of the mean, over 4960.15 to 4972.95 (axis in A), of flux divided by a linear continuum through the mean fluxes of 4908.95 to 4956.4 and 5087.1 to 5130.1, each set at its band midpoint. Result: 0.01 mag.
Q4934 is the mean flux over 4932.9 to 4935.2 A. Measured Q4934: 63.8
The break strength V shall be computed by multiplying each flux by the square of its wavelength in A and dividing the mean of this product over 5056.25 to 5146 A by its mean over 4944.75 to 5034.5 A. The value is 1.02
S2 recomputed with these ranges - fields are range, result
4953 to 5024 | 62.5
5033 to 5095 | 62.2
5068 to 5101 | 58.5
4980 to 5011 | 63.2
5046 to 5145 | 61.4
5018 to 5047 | 59.9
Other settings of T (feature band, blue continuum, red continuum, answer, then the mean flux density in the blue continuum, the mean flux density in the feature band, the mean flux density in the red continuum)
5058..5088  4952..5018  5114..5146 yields 0.03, 63.2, 60.9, 62.6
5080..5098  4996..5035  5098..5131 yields 0.04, 60.2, 58.7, 61.1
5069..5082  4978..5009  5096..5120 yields 0.03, 62.9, 59.2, 59.7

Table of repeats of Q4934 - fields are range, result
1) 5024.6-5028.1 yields 54.6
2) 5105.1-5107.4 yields 59.7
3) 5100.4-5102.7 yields 58.8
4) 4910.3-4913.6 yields 63.6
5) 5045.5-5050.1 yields 58.2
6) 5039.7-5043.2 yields 62.6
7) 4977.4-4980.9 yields 59.4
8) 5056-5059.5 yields 63.9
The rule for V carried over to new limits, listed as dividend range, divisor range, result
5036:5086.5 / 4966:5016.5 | 1.01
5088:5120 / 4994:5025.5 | 1.05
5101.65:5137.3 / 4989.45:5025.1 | 1.07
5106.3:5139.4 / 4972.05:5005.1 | 1.05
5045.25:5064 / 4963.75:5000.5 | 1.04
